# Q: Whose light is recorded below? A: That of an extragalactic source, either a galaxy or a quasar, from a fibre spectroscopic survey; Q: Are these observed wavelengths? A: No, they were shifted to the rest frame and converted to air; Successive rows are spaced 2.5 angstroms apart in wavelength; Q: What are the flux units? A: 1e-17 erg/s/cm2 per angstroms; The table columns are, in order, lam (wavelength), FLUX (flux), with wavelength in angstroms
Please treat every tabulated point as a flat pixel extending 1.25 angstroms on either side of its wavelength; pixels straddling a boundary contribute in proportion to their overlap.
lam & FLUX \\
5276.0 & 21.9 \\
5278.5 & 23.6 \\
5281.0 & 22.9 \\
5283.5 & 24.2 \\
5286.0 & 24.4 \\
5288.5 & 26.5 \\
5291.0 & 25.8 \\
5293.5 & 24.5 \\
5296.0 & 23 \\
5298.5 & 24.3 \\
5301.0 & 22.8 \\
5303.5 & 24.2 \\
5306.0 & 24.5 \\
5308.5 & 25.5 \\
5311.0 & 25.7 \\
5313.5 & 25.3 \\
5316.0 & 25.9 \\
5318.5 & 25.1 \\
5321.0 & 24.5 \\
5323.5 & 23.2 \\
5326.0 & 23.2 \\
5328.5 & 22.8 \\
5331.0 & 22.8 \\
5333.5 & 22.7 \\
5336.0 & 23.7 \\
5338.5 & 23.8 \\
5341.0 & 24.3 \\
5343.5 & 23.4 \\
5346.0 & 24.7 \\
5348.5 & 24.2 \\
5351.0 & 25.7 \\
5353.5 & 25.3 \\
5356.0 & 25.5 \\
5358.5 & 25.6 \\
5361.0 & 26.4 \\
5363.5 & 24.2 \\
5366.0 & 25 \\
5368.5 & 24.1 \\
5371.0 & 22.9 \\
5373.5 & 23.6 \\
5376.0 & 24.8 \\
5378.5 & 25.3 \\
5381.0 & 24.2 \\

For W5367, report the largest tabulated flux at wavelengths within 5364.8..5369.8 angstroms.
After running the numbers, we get 25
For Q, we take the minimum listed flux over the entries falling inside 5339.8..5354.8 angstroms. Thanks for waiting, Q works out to 23.4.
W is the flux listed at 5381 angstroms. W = 24.2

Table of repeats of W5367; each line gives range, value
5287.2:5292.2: 26.5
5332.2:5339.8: 23.8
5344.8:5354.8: 25.7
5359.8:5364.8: 26.4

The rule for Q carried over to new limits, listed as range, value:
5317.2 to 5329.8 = 22.8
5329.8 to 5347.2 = 22.7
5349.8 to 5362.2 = 25.3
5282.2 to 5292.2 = 24.2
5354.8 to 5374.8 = 22.9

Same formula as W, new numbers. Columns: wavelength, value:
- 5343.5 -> 23.4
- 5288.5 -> 26.5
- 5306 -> 24.5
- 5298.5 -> 24.3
